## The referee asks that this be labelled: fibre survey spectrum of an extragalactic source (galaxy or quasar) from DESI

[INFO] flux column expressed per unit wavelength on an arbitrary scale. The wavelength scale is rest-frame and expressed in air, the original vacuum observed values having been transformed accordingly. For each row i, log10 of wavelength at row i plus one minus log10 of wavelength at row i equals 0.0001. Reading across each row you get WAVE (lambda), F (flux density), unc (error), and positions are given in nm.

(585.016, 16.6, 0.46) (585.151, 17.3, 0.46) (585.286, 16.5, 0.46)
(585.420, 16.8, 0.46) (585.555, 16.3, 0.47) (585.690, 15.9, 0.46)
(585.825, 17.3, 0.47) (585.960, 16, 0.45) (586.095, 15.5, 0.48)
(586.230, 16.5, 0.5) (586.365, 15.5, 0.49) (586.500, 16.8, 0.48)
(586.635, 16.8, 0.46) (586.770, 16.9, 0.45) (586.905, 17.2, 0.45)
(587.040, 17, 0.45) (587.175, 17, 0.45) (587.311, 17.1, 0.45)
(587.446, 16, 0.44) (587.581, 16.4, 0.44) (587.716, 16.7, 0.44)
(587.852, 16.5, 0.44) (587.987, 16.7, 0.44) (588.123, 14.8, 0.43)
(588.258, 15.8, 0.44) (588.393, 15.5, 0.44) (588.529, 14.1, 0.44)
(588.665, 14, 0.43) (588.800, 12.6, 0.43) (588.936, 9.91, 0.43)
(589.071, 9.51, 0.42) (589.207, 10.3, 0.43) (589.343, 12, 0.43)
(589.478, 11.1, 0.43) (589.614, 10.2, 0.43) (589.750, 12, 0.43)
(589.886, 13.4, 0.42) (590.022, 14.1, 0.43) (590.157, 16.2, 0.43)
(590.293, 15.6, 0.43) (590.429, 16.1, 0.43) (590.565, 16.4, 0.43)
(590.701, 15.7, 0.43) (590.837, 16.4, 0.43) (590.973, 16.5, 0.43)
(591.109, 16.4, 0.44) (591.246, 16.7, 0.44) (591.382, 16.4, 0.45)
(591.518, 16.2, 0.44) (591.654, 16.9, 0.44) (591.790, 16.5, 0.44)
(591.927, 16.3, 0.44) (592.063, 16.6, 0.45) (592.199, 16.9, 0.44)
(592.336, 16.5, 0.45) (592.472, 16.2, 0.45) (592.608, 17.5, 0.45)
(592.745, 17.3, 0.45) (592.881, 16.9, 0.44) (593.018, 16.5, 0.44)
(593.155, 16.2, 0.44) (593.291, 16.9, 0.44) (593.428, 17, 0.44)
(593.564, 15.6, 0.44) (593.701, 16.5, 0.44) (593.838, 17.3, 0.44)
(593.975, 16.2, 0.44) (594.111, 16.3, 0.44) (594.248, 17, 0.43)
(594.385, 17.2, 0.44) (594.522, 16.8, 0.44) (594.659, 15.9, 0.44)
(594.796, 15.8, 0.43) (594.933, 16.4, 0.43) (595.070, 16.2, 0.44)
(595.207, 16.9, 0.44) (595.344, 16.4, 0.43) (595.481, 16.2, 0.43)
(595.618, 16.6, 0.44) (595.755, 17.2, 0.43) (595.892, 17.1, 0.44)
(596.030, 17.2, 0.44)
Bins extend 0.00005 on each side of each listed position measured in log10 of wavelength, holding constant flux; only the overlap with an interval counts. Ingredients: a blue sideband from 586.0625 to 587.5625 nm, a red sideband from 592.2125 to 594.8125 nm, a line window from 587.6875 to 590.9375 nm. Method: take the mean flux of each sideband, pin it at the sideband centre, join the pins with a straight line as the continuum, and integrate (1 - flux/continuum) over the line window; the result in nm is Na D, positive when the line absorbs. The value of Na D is 0.52 nm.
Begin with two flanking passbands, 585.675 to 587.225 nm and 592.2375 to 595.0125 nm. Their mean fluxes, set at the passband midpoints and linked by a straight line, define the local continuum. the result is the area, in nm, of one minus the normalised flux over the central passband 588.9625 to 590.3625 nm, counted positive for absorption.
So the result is 0.36 nm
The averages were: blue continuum 16.6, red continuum 16.6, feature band 12.4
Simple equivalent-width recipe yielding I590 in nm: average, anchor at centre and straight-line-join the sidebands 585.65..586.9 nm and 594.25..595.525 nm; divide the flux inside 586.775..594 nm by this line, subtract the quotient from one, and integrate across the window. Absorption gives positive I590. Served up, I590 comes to 0.43 nm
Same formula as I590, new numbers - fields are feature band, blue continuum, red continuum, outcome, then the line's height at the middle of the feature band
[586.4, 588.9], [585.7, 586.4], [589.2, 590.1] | -0.27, 14.3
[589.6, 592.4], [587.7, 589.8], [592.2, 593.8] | -0.13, 15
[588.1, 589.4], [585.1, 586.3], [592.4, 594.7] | 0.29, 16.5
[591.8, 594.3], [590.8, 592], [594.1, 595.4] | -0.02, 16.5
